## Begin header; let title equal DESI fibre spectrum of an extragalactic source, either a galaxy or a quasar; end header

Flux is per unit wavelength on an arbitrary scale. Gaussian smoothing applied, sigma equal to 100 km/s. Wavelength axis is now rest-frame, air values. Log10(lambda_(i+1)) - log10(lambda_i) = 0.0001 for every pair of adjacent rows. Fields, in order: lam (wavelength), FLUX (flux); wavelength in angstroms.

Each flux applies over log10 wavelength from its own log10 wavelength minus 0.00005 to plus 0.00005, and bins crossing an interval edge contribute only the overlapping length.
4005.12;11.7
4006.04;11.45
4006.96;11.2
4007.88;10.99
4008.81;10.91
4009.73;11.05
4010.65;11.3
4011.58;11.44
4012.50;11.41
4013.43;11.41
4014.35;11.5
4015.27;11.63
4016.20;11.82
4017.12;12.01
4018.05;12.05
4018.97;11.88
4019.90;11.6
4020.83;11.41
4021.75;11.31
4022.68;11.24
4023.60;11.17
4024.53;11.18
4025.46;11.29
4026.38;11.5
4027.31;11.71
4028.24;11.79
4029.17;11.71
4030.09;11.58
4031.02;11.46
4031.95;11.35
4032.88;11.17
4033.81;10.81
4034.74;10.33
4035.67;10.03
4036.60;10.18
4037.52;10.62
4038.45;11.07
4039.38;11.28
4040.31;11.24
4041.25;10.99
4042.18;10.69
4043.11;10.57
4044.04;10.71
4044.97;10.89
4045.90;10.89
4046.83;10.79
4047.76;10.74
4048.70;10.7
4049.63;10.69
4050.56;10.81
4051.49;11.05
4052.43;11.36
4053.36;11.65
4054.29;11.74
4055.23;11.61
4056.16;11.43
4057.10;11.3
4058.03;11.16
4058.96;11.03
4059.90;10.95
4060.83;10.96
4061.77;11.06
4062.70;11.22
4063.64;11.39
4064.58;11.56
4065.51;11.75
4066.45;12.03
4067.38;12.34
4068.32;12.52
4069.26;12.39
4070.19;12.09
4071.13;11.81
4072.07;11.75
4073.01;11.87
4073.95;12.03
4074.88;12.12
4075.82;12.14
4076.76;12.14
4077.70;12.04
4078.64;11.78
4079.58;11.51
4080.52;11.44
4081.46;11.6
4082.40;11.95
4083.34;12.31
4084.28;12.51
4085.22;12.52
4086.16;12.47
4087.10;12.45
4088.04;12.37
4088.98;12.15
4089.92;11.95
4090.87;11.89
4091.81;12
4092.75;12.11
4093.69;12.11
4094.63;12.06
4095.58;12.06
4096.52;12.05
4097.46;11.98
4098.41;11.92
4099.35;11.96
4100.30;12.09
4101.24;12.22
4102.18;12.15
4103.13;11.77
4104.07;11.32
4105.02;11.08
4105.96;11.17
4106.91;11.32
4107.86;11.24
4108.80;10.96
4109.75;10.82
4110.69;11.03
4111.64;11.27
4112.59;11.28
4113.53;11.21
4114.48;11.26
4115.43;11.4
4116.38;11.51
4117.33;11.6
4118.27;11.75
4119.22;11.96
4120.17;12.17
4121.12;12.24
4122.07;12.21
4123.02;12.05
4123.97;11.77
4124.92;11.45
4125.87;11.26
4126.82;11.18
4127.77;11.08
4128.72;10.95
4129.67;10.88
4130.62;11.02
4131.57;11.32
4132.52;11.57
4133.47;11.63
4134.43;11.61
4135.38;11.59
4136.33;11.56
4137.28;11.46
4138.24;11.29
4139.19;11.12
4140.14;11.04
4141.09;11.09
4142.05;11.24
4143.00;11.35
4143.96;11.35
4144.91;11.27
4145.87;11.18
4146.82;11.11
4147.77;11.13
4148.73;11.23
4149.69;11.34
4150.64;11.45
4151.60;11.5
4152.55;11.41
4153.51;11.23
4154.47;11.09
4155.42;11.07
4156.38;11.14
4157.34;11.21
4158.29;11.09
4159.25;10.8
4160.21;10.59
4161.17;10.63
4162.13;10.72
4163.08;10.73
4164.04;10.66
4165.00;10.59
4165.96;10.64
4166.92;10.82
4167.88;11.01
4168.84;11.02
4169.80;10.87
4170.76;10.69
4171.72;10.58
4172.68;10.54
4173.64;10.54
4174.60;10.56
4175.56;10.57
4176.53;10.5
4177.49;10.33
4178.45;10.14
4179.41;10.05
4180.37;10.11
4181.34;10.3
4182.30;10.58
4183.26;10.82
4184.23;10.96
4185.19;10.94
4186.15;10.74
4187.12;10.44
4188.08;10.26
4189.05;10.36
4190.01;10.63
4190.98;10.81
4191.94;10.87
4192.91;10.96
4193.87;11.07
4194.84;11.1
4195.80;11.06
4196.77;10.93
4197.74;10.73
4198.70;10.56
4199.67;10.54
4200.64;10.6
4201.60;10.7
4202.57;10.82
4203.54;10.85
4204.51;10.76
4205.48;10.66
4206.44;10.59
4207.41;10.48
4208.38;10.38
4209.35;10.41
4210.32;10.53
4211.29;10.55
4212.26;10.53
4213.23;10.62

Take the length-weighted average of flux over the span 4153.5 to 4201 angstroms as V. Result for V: 10.7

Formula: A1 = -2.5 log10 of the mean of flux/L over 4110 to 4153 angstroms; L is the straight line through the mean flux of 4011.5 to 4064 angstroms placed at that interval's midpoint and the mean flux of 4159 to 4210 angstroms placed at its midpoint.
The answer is -0.05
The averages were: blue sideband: 11.2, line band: 11.4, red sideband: 10.7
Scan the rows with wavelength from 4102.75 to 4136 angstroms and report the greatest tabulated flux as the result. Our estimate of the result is 12.24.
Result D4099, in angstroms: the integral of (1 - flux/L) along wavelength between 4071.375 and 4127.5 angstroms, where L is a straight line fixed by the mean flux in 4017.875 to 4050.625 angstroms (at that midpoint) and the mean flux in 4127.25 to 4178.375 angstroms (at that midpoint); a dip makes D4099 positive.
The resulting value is -3.73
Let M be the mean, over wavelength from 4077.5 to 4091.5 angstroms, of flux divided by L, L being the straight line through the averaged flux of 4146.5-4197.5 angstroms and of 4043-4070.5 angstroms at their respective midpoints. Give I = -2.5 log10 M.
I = -0.08 mag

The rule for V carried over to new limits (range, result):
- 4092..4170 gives 11.4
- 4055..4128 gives 11.7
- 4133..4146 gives 11.3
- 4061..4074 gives 11.8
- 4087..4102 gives 12.1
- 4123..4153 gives 11.3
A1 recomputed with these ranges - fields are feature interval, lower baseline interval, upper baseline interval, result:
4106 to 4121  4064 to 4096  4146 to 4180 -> 0.016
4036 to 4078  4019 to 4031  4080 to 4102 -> 0.039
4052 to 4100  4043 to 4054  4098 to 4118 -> -0.064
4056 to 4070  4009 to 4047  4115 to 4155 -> -0.026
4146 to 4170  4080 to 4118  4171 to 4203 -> -0.001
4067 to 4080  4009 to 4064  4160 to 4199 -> -0.091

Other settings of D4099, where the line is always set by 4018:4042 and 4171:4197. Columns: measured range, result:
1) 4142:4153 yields -0.6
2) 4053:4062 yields -0.2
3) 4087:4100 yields -1.3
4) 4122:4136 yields -0.8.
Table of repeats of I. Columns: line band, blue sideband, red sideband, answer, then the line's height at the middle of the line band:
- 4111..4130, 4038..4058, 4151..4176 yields -0.06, 10.9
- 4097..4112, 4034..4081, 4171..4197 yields -0.04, 11.1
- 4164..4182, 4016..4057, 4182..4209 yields 0.02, 10.8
